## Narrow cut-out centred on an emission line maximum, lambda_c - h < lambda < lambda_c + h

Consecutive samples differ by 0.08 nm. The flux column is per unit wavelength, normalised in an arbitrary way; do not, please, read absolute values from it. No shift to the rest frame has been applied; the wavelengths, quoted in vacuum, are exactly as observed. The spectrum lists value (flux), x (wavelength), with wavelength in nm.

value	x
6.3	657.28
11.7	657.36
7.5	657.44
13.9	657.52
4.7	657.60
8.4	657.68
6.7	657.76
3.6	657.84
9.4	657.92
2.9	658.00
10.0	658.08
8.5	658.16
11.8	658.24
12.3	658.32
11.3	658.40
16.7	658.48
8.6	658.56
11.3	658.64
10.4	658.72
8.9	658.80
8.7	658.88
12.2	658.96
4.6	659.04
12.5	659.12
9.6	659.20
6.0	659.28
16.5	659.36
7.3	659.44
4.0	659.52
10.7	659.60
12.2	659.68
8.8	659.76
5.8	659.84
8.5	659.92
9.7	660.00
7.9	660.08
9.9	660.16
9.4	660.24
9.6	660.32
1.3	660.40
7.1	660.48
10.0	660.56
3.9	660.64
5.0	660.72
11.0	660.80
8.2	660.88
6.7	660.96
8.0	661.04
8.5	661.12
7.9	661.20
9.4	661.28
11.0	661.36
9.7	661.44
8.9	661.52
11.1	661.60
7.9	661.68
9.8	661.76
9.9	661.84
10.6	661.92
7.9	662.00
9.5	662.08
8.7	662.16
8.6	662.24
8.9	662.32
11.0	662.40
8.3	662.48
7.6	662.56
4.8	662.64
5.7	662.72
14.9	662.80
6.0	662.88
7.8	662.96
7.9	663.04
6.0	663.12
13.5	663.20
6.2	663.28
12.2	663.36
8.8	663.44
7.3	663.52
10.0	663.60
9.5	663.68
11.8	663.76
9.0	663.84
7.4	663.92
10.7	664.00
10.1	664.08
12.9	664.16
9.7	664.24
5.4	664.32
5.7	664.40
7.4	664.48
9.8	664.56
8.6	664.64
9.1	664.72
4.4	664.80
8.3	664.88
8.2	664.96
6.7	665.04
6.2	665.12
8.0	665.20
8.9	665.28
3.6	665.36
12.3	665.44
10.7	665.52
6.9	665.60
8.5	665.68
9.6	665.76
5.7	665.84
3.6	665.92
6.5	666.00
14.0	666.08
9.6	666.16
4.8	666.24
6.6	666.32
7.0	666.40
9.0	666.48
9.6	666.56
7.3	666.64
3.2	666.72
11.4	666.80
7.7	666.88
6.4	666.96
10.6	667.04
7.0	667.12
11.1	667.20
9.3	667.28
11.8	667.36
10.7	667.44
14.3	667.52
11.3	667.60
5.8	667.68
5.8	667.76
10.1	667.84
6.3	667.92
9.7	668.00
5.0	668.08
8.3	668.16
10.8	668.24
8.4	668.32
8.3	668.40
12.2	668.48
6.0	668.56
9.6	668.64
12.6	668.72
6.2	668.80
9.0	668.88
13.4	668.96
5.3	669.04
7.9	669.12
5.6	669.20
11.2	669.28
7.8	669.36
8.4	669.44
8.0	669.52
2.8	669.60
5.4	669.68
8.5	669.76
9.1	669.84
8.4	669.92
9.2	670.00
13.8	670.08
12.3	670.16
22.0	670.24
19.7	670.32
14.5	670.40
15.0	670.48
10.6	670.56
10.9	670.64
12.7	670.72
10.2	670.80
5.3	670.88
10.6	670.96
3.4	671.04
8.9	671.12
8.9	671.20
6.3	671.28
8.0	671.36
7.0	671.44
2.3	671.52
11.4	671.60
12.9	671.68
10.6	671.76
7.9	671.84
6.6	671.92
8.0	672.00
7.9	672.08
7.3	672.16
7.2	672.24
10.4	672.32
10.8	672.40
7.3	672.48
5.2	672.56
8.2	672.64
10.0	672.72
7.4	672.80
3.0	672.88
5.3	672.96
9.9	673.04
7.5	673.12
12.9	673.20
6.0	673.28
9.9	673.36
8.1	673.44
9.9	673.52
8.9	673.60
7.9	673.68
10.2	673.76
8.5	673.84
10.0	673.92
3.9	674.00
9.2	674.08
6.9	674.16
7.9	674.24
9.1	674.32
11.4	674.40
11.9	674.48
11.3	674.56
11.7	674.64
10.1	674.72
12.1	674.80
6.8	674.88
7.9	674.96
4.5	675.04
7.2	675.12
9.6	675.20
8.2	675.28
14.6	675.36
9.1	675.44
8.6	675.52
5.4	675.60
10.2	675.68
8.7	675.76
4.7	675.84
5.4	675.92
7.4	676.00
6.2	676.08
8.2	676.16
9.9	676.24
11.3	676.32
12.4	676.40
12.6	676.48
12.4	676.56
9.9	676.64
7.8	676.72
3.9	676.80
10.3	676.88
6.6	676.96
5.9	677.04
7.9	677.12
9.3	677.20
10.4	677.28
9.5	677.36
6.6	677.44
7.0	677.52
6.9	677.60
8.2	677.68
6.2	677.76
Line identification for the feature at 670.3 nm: Hbeta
